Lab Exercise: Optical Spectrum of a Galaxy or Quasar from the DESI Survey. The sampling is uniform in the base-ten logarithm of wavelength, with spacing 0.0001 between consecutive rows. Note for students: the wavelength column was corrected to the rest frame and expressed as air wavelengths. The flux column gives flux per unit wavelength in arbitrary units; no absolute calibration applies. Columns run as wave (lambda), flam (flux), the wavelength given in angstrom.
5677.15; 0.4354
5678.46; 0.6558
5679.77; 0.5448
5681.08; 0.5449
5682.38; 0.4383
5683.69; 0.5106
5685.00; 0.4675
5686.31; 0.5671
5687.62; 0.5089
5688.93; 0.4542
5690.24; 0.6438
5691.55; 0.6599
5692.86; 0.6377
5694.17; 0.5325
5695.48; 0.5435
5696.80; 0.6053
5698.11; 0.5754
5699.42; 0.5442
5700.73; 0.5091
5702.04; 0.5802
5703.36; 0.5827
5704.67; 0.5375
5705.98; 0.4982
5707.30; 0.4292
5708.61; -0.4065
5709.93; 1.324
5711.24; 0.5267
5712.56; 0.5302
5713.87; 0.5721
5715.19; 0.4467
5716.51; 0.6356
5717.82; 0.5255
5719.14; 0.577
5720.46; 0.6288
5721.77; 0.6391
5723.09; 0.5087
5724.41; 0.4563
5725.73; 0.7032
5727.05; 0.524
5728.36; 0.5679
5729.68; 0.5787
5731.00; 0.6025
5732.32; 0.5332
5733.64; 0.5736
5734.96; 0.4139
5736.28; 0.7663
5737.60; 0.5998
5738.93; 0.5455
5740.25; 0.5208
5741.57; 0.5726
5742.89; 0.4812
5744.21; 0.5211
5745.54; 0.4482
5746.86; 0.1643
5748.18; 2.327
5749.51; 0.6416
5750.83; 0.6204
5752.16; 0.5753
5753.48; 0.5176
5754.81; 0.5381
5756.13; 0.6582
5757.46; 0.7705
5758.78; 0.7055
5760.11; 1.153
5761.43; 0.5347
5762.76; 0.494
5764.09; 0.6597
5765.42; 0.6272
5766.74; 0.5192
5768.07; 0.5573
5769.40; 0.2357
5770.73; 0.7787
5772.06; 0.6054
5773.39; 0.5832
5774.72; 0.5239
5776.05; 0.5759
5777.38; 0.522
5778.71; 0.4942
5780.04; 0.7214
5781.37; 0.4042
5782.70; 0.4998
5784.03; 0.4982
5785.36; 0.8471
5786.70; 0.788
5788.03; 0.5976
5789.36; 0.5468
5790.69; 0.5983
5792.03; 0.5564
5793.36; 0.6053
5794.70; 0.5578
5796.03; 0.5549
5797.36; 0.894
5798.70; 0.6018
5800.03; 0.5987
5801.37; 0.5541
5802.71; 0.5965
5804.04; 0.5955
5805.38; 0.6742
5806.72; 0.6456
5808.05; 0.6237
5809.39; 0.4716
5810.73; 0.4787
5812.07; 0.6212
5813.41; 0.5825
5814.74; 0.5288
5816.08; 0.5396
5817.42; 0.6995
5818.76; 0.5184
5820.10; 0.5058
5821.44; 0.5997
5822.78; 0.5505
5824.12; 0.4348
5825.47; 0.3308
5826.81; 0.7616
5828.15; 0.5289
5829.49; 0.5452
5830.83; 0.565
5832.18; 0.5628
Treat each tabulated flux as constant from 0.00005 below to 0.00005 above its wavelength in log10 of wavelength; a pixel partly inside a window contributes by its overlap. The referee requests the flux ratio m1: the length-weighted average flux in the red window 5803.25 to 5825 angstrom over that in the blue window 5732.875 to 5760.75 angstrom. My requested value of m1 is 0.84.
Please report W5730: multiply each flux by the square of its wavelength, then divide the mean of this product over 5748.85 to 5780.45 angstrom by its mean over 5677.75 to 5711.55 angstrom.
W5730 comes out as 1.2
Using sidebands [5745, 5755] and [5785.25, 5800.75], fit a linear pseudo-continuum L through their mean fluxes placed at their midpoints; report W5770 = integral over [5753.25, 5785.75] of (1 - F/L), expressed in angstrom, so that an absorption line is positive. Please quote 4.5 angstrom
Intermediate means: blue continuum 0.741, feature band 0.6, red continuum 0.638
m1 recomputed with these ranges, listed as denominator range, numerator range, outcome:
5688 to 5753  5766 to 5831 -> 0.99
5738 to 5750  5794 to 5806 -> 0.91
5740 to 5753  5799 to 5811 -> 0.85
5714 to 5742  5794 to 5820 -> 1.05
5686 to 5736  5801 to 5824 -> 1.04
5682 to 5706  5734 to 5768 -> 1.19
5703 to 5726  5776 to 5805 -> 1.12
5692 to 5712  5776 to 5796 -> 1.10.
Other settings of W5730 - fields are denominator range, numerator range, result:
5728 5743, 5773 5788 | 1.06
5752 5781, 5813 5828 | 0.92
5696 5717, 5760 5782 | 1.11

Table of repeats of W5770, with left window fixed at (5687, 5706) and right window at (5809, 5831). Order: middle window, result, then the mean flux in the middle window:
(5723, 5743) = -0.2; 0.563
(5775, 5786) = -0.3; 0.568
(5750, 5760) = -1.8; 0.656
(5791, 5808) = -2.2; 0.619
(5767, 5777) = 0.1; 0.549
